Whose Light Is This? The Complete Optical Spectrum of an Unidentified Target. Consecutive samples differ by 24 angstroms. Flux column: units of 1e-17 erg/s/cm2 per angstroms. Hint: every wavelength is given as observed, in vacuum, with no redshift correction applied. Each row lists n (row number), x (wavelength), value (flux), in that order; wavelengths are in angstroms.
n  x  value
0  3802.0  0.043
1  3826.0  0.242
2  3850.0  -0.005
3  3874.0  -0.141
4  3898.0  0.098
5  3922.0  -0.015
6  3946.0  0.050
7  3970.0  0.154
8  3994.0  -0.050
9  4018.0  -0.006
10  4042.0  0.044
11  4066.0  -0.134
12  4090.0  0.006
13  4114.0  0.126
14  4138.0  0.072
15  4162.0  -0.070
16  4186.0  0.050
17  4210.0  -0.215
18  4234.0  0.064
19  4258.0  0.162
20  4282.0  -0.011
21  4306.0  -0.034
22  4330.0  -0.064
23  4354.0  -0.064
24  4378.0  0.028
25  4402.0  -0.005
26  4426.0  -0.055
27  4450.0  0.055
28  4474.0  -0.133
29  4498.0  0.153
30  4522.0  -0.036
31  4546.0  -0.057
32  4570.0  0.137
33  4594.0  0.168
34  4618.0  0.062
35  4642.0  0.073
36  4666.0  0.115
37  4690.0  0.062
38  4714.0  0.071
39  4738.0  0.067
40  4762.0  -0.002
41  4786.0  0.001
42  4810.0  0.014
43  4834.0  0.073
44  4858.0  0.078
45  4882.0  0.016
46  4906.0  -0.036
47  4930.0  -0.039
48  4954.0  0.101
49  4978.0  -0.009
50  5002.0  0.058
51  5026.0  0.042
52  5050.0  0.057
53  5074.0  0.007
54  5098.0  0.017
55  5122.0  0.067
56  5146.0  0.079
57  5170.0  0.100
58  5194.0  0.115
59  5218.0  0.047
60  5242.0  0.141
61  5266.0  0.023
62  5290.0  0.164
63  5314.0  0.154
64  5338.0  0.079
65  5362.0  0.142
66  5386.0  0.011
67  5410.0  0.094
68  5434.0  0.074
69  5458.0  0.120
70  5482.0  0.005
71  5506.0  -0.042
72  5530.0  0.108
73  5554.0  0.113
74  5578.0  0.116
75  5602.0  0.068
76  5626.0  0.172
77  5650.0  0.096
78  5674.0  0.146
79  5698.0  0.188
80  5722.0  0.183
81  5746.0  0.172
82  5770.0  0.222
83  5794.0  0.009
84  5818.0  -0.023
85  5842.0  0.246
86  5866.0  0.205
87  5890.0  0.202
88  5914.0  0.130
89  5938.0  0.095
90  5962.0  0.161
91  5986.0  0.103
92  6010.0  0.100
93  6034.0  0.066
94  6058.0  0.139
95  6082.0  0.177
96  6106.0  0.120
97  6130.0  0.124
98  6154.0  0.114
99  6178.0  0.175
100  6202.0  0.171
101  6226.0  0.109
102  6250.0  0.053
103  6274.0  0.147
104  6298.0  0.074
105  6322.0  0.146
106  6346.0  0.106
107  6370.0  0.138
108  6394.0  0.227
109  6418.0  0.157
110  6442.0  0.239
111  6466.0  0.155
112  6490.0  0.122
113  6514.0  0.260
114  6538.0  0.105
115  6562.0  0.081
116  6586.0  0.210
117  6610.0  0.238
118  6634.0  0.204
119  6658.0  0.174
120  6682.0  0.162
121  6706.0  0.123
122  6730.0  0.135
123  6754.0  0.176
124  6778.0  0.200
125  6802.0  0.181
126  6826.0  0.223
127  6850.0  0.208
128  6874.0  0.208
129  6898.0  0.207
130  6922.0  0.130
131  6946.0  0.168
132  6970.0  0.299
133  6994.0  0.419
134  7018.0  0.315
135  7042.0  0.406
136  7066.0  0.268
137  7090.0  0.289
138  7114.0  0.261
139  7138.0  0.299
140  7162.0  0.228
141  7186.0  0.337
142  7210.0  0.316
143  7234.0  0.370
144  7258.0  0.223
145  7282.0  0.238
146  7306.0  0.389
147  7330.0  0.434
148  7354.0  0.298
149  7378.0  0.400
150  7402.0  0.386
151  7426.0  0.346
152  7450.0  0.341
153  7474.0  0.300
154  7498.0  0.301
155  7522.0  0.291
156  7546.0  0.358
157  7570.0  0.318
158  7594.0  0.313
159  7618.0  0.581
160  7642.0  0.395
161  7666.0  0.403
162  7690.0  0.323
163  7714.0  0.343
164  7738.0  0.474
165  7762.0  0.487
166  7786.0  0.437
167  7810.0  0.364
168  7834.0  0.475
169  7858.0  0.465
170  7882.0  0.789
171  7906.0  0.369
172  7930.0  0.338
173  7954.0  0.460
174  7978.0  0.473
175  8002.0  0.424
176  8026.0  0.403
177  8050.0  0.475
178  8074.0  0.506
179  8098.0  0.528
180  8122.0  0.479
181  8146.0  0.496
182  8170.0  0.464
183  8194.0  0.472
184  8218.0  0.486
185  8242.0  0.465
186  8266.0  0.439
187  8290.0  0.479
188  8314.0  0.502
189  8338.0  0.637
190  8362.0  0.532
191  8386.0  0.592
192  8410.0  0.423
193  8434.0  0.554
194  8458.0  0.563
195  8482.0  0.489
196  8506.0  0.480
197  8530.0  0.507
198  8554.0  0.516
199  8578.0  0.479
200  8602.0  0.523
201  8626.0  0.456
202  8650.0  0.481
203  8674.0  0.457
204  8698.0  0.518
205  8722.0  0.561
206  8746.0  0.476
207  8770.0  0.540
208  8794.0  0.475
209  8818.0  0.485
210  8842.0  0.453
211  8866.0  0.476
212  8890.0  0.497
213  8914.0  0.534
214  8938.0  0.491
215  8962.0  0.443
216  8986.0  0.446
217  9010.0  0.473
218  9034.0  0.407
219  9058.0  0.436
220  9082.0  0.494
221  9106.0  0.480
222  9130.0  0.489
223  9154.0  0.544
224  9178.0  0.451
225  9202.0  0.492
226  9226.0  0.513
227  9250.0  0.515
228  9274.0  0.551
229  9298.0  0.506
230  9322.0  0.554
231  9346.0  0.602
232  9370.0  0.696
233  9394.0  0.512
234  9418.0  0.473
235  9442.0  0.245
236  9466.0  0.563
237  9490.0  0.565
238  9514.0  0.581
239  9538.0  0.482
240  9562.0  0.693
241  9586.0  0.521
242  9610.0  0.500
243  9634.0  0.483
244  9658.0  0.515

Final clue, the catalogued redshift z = 0.75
